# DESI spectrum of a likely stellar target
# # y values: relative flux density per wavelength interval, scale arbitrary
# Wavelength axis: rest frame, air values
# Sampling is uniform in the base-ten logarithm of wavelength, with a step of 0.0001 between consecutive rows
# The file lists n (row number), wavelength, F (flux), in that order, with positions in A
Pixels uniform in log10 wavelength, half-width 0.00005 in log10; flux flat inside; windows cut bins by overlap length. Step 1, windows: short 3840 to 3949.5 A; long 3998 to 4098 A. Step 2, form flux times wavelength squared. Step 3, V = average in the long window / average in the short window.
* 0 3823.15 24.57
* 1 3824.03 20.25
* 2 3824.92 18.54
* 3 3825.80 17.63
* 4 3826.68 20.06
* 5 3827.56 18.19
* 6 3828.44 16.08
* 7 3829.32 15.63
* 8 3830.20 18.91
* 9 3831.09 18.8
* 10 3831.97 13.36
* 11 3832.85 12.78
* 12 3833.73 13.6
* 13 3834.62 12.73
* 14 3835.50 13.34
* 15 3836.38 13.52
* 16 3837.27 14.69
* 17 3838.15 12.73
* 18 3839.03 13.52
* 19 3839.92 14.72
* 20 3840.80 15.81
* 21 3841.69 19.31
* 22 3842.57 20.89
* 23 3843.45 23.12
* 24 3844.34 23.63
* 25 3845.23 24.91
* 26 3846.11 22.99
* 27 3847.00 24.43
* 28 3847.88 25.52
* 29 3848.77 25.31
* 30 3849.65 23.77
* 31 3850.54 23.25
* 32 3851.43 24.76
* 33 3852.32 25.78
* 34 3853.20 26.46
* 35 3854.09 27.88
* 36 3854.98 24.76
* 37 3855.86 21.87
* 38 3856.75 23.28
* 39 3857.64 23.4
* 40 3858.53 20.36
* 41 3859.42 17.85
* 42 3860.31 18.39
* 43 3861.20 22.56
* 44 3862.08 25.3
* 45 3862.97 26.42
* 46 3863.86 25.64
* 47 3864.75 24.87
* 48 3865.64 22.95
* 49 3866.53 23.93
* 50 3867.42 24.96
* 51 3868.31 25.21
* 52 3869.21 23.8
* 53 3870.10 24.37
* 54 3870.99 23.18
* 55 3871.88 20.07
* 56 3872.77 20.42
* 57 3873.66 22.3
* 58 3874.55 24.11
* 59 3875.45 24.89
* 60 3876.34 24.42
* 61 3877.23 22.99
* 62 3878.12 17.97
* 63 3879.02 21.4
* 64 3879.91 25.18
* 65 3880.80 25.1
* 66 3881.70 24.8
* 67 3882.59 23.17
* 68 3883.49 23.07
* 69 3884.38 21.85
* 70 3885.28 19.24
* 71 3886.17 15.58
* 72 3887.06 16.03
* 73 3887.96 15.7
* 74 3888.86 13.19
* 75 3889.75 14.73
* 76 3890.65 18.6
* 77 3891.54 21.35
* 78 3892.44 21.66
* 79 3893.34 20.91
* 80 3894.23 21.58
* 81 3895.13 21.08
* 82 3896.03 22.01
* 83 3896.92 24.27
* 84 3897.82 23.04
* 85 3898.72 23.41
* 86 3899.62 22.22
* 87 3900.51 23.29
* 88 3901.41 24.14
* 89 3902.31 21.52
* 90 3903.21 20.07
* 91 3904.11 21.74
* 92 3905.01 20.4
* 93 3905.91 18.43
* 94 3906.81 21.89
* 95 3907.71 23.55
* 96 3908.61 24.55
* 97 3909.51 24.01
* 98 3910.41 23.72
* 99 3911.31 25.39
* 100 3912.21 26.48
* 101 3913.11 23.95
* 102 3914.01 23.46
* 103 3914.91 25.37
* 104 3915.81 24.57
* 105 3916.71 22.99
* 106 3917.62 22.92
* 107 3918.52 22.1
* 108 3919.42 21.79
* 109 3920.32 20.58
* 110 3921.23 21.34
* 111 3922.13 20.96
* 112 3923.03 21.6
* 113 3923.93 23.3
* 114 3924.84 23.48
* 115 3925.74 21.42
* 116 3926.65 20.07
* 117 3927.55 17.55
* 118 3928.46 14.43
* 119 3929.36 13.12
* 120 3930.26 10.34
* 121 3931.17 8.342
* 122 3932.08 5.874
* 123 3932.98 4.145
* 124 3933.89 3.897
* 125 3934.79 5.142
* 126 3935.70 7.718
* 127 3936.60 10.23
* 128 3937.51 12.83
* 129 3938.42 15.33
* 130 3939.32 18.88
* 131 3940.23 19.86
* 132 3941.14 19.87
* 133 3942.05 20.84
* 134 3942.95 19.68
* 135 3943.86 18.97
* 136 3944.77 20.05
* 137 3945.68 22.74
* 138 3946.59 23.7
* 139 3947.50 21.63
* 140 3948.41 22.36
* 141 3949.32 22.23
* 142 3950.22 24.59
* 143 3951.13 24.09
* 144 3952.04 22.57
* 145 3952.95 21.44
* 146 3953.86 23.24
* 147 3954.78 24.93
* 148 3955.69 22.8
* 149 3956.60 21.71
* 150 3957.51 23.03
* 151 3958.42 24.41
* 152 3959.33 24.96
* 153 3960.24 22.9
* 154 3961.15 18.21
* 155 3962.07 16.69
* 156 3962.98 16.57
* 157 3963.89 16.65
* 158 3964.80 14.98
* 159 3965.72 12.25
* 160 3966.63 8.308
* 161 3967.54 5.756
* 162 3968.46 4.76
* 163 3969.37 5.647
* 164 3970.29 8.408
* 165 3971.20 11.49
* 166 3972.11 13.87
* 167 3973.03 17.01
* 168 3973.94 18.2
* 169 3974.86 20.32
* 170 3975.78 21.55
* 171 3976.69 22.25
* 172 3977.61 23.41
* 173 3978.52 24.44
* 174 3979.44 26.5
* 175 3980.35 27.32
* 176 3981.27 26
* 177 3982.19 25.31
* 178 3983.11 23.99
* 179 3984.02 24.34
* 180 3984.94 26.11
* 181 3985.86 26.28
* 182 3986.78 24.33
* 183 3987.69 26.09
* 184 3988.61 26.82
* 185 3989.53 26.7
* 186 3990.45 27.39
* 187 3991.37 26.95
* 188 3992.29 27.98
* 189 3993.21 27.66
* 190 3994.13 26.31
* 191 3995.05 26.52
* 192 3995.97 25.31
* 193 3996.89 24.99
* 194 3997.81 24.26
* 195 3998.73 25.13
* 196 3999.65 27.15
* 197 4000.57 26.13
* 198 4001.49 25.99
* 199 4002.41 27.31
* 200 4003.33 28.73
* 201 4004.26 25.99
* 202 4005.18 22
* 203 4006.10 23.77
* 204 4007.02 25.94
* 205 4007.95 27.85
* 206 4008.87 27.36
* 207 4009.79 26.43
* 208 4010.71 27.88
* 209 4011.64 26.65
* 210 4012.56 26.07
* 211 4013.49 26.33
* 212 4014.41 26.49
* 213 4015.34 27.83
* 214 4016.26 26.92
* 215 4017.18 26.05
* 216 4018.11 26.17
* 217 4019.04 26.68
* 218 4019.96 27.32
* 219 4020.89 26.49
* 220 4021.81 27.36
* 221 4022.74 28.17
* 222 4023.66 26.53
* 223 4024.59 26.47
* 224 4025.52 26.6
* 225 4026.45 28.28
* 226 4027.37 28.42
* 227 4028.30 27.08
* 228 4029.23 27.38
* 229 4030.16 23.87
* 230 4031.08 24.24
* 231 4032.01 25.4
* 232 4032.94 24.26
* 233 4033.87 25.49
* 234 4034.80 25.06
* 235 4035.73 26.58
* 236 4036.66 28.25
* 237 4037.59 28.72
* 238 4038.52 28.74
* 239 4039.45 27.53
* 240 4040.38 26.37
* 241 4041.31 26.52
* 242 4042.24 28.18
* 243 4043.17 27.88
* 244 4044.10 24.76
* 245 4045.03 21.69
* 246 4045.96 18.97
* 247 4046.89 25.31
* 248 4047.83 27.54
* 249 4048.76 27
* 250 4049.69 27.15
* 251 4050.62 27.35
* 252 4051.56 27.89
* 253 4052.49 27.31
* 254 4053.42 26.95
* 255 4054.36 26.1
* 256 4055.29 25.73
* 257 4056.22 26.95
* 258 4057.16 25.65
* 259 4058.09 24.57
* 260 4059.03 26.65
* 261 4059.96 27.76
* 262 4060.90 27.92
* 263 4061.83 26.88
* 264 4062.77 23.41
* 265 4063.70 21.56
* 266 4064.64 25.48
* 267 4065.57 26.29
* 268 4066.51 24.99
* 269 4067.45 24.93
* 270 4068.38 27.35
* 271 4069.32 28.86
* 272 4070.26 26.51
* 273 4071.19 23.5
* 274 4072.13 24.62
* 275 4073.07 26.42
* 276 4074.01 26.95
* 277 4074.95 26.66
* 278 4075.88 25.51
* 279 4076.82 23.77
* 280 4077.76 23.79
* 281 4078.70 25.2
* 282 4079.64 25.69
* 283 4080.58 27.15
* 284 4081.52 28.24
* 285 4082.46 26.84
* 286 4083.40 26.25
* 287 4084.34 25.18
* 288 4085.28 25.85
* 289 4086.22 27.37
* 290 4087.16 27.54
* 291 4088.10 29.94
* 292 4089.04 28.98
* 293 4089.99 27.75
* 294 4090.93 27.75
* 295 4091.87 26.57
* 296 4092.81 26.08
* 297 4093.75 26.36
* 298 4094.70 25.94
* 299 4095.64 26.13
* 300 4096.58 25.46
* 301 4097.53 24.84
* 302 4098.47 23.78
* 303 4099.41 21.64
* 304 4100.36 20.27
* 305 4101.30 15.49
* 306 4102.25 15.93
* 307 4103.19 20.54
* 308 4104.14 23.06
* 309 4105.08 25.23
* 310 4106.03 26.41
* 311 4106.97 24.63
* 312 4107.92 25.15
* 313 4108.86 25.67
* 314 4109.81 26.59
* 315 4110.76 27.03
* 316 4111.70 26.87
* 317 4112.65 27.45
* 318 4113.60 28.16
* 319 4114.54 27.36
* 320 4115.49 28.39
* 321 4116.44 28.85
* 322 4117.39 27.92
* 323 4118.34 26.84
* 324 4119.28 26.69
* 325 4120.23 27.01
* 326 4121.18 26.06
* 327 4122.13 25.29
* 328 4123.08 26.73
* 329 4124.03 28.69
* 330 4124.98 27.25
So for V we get 1.36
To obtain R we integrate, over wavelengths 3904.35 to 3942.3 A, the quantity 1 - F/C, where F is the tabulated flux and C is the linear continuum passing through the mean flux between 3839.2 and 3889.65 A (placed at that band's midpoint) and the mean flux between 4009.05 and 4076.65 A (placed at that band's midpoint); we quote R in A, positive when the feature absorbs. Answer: 8.2 A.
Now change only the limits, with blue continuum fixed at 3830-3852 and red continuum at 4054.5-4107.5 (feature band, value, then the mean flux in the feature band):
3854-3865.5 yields -2.23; 23.1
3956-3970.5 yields 4.33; 15.5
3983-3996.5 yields -1.97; 26.2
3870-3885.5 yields -2.23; 22.7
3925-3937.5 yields 5.86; 11.3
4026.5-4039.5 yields -1.33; 26.5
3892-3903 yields -1.07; 22.4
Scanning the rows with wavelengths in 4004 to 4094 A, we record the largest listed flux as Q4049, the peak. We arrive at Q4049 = 29.94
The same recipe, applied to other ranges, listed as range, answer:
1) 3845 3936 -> 27.88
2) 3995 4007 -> 28.73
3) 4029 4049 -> 28.74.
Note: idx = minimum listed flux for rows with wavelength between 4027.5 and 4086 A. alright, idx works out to 18.97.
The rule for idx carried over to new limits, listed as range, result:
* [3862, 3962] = 3.897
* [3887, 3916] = 13.19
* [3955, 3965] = 14.98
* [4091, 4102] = 15.49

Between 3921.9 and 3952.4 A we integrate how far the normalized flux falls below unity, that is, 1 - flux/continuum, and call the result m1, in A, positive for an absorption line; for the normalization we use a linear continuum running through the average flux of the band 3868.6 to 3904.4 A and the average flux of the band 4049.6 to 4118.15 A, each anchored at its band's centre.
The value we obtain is 7.46 A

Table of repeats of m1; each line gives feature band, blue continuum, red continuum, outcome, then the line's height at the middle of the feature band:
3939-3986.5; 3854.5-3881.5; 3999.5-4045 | 9.9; 25.2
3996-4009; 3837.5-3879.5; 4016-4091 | -0.3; 25.3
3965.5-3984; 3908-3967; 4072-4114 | 2.9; 20.7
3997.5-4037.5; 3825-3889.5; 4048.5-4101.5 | -3.0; 24.6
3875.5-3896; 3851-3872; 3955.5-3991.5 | 2.1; 22.9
